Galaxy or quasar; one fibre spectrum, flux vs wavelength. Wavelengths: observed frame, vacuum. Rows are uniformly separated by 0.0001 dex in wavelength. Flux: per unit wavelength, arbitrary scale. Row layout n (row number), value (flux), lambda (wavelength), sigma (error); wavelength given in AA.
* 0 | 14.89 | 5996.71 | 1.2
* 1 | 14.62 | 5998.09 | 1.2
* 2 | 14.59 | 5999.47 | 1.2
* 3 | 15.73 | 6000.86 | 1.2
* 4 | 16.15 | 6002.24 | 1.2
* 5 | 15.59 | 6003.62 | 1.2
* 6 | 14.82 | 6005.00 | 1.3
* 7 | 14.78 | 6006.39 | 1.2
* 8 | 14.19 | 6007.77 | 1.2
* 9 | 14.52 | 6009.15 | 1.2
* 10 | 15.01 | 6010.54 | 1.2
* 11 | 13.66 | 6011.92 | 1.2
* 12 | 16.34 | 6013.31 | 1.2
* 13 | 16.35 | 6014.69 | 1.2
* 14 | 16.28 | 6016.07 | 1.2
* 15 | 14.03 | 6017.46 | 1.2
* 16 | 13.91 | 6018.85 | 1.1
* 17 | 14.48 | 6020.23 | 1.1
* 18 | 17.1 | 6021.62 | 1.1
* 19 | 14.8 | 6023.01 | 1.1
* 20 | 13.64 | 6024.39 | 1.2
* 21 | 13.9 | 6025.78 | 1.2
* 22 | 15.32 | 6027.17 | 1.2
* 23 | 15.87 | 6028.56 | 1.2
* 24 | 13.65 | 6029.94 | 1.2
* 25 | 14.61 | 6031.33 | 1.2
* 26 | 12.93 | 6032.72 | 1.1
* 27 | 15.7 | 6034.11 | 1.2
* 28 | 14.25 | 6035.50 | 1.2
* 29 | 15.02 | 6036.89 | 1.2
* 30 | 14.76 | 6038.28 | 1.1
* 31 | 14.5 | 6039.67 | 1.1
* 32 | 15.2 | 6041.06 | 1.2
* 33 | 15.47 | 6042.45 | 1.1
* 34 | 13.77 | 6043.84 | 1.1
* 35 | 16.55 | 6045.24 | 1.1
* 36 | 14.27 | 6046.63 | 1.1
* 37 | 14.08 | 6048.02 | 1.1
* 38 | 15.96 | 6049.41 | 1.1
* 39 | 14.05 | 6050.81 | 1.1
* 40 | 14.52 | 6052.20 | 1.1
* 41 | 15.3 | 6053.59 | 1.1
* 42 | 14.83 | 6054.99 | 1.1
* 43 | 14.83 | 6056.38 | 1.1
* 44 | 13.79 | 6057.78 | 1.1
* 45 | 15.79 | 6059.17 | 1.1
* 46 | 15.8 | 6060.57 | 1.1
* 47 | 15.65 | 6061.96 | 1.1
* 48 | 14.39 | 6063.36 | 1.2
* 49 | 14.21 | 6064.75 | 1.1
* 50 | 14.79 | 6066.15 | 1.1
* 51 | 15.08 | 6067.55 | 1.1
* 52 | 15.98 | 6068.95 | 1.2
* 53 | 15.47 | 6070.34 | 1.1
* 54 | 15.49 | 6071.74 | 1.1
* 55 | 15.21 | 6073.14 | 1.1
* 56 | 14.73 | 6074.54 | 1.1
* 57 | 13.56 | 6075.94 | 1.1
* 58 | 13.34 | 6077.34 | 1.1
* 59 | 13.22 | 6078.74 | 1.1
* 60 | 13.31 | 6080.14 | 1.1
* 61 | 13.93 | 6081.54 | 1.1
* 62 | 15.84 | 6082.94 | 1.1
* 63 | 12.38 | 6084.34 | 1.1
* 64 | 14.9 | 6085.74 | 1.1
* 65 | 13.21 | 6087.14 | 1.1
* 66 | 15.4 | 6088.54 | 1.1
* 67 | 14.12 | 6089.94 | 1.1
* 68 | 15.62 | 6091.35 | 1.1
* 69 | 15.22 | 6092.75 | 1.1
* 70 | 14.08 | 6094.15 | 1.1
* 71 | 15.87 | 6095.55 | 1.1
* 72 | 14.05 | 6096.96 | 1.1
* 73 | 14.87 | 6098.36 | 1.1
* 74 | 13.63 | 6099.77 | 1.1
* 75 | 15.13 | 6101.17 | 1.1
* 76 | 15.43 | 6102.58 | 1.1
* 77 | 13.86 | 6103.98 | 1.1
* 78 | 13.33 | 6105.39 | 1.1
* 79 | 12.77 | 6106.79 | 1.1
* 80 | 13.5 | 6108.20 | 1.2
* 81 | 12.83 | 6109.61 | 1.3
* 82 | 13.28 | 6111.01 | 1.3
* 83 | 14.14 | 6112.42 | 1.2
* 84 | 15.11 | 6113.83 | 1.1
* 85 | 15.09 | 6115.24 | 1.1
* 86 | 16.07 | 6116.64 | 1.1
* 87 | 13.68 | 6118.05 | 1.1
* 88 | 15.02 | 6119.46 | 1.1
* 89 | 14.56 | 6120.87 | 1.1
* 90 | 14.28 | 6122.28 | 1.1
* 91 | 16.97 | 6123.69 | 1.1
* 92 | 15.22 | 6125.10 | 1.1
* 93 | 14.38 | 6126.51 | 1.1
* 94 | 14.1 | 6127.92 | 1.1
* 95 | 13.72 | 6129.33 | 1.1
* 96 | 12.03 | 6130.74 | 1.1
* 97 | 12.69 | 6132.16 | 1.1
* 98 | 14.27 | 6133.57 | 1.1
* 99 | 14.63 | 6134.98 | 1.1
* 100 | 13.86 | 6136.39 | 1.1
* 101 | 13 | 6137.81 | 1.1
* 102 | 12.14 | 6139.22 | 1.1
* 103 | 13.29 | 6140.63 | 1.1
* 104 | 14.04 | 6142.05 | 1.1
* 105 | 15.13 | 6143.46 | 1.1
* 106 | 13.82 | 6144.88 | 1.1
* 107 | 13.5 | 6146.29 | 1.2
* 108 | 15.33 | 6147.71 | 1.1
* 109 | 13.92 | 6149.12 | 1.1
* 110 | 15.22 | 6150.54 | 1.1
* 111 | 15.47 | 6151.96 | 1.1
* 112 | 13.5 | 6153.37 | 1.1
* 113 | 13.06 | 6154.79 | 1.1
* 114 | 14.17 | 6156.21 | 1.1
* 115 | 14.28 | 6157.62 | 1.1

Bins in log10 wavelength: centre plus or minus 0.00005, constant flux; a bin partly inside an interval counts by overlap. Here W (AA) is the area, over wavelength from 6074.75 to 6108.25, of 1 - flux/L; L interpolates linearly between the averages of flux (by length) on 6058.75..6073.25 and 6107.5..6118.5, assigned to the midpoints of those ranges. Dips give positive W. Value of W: 1.09 AA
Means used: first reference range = 15.2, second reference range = 14.2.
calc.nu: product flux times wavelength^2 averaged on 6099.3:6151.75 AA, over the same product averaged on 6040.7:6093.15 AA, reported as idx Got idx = 0.98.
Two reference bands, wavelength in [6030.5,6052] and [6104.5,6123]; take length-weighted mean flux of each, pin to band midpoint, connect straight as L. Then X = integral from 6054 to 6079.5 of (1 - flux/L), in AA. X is -0.48 AA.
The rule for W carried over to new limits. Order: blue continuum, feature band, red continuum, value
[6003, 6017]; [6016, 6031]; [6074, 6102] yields 0.2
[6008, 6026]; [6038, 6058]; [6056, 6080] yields 0.0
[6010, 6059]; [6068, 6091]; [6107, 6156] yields 0.2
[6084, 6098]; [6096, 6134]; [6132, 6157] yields 0.2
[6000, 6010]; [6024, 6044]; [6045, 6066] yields 0.5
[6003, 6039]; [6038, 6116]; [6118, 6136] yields -0.1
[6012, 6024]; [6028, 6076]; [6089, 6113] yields -0.1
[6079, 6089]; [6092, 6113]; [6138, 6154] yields -0.1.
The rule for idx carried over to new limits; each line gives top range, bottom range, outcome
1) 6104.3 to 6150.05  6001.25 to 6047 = 0.98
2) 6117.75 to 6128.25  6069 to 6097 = 1.04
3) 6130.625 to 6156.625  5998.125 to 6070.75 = 0.96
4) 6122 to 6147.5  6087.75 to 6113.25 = 0.99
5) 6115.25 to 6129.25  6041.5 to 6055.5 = 1.02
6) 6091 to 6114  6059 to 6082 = 0.98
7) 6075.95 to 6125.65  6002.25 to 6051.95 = 0.99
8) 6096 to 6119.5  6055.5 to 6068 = 0.97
